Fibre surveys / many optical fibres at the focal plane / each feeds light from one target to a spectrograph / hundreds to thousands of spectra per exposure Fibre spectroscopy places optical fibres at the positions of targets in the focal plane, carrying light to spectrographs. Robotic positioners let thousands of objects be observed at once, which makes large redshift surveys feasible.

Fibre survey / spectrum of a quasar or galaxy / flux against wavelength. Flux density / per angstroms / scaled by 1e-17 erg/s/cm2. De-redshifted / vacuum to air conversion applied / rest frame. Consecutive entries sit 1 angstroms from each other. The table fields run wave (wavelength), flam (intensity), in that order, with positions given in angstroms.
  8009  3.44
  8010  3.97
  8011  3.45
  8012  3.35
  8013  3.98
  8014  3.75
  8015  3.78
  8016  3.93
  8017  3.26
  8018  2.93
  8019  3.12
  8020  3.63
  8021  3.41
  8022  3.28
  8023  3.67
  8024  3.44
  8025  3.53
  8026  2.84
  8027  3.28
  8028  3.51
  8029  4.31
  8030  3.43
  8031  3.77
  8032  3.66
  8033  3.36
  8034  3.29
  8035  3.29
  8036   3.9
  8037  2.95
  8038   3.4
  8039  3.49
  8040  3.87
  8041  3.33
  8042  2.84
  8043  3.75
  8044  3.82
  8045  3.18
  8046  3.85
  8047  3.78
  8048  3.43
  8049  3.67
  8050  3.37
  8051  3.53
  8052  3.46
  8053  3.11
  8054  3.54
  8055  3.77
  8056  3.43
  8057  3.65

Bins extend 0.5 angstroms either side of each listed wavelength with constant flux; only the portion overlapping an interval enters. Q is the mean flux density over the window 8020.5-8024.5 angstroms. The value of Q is 3.45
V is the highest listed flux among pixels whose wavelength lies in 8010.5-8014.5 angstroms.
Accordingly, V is 3.98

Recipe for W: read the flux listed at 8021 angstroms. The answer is 3.41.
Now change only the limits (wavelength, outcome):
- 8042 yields 2.84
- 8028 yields 3.51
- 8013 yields 3.98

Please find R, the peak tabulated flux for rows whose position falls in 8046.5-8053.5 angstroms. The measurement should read 3.78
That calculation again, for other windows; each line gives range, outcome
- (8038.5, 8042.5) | 3.87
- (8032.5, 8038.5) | 3.9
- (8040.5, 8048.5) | 3.85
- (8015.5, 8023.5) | 3.93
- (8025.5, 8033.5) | 4.31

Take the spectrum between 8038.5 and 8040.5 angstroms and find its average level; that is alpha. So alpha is 3.68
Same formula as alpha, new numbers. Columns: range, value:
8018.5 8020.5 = 3.38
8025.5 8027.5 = 3.06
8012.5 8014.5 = 3.87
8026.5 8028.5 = 3.39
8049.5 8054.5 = 3.4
